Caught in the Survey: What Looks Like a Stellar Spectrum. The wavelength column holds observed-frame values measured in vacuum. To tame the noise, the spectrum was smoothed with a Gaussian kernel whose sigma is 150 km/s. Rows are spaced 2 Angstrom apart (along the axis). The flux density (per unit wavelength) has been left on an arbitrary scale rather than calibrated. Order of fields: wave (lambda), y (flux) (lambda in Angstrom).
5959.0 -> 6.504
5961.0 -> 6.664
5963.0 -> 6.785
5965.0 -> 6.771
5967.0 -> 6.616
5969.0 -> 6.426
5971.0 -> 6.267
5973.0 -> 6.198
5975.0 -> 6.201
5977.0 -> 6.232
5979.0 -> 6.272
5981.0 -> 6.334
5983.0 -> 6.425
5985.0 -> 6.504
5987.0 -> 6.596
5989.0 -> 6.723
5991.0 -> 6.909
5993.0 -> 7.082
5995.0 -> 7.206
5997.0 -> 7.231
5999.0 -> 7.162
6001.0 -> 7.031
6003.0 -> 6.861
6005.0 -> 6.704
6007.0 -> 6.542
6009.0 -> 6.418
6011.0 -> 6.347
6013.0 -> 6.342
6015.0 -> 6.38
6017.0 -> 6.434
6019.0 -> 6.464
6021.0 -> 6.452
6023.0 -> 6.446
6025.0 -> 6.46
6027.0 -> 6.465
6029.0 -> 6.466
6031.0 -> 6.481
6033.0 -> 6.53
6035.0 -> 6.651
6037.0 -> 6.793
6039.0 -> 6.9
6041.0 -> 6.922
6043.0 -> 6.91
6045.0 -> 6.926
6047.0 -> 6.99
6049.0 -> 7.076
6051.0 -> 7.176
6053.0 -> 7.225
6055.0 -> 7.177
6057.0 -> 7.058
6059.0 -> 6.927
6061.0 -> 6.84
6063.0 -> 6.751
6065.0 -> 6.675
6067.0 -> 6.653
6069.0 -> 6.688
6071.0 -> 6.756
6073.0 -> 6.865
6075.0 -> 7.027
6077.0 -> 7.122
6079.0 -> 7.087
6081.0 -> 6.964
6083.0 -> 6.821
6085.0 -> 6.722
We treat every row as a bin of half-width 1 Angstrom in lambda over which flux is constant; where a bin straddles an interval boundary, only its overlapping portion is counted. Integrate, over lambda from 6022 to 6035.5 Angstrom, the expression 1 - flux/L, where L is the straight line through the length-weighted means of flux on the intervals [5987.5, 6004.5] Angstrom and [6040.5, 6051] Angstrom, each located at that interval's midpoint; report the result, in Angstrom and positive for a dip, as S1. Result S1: 1.0 Angstrom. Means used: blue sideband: 7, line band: 6.49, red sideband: 6.99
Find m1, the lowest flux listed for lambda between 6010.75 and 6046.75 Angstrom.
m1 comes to 6.342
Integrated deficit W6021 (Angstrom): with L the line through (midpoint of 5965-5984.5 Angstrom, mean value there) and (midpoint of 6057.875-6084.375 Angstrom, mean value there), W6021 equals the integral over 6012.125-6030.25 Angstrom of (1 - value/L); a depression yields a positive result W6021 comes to 0.4 Angstrom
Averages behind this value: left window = 6.36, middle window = 6.44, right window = 6.86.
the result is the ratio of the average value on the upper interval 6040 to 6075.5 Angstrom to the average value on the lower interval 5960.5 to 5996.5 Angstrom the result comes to 1.05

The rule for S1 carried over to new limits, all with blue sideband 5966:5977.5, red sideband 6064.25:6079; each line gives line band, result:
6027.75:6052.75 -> -0.5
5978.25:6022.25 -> -1.2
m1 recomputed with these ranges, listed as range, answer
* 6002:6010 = 6.418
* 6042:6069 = 6.653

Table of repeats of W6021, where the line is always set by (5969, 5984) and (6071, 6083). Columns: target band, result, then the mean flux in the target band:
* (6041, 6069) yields -0.5 Angstrom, 6.94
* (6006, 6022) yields 0.3 Angstrom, 6.42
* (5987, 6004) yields -1.5 Angstrom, 7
